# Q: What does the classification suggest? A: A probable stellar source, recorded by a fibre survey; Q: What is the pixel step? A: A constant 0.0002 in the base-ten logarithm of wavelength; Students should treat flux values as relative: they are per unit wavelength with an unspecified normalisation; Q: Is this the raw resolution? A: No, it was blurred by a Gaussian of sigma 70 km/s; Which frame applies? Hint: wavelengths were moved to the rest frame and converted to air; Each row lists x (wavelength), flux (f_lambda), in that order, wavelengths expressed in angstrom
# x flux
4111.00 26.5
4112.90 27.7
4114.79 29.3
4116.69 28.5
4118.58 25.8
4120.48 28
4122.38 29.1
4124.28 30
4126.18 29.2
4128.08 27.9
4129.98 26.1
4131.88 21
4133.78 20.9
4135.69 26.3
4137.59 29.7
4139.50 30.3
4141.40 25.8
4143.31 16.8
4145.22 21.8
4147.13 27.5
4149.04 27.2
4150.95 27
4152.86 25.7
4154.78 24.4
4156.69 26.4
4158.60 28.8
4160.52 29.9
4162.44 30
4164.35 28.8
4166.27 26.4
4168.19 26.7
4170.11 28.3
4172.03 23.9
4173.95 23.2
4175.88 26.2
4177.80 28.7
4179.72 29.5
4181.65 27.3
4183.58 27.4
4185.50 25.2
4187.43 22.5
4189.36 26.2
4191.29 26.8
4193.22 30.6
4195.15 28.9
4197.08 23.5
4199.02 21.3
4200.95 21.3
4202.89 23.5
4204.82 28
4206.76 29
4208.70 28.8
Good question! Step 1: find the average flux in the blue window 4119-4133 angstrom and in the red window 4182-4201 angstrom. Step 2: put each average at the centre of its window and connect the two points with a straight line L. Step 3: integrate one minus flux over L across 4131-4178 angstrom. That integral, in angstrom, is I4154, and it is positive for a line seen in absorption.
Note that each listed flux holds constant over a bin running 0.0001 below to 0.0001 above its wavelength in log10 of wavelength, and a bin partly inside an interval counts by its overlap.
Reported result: 0.8 angstrom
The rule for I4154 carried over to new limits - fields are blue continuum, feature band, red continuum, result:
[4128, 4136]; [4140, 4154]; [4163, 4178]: 0.1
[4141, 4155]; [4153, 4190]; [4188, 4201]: -2.5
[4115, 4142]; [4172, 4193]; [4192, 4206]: -0.5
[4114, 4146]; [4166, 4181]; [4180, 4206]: -0.4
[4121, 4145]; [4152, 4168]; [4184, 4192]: -1.2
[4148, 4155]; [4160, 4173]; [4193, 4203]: -1.0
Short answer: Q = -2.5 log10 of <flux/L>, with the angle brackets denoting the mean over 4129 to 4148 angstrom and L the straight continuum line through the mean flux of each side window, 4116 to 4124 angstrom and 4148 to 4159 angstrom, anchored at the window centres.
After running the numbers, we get 0.11 mag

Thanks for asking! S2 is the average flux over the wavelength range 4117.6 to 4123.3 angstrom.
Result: 27.6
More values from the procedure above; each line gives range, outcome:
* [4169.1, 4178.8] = 26.1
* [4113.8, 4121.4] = 27.9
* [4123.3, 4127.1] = 29.6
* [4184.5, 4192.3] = 25.2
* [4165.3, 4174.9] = 25.7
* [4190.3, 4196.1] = 28.8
